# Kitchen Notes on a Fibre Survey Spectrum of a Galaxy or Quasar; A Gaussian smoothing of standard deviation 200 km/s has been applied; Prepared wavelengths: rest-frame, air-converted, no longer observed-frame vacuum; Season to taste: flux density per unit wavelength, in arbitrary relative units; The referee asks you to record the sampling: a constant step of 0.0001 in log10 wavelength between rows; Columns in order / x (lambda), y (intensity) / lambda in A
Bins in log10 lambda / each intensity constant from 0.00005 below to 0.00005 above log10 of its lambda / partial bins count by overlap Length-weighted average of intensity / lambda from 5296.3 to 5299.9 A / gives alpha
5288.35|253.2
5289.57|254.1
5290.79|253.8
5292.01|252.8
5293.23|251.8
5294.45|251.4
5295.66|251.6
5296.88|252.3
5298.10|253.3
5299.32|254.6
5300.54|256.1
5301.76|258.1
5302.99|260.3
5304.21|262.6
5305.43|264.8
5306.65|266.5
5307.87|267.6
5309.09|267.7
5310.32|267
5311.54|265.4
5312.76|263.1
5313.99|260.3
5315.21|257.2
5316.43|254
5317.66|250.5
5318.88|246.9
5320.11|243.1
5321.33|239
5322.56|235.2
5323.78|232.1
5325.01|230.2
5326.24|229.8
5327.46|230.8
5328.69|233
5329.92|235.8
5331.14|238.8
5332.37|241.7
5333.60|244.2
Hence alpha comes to 253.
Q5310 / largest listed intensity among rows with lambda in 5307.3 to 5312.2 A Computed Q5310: 267.7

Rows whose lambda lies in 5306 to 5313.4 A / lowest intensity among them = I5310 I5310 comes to 263.1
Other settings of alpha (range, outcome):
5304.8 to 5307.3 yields 266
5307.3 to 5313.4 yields 266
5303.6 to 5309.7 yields 266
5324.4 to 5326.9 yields 230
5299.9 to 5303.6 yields 258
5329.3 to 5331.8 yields 238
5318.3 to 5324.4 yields 239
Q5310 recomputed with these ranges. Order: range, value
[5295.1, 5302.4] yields 258.1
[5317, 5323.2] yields 250.5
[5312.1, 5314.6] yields 263.1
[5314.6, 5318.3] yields 257.2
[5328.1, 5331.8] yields 238.8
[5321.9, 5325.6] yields 235.2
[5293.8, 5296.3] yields 251.6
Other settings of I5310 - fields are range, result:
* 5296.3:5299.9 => 252.3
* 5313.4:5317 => 254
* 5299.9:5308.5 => 256.1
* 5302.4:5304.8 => 260.3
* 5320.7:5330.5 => 229.8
